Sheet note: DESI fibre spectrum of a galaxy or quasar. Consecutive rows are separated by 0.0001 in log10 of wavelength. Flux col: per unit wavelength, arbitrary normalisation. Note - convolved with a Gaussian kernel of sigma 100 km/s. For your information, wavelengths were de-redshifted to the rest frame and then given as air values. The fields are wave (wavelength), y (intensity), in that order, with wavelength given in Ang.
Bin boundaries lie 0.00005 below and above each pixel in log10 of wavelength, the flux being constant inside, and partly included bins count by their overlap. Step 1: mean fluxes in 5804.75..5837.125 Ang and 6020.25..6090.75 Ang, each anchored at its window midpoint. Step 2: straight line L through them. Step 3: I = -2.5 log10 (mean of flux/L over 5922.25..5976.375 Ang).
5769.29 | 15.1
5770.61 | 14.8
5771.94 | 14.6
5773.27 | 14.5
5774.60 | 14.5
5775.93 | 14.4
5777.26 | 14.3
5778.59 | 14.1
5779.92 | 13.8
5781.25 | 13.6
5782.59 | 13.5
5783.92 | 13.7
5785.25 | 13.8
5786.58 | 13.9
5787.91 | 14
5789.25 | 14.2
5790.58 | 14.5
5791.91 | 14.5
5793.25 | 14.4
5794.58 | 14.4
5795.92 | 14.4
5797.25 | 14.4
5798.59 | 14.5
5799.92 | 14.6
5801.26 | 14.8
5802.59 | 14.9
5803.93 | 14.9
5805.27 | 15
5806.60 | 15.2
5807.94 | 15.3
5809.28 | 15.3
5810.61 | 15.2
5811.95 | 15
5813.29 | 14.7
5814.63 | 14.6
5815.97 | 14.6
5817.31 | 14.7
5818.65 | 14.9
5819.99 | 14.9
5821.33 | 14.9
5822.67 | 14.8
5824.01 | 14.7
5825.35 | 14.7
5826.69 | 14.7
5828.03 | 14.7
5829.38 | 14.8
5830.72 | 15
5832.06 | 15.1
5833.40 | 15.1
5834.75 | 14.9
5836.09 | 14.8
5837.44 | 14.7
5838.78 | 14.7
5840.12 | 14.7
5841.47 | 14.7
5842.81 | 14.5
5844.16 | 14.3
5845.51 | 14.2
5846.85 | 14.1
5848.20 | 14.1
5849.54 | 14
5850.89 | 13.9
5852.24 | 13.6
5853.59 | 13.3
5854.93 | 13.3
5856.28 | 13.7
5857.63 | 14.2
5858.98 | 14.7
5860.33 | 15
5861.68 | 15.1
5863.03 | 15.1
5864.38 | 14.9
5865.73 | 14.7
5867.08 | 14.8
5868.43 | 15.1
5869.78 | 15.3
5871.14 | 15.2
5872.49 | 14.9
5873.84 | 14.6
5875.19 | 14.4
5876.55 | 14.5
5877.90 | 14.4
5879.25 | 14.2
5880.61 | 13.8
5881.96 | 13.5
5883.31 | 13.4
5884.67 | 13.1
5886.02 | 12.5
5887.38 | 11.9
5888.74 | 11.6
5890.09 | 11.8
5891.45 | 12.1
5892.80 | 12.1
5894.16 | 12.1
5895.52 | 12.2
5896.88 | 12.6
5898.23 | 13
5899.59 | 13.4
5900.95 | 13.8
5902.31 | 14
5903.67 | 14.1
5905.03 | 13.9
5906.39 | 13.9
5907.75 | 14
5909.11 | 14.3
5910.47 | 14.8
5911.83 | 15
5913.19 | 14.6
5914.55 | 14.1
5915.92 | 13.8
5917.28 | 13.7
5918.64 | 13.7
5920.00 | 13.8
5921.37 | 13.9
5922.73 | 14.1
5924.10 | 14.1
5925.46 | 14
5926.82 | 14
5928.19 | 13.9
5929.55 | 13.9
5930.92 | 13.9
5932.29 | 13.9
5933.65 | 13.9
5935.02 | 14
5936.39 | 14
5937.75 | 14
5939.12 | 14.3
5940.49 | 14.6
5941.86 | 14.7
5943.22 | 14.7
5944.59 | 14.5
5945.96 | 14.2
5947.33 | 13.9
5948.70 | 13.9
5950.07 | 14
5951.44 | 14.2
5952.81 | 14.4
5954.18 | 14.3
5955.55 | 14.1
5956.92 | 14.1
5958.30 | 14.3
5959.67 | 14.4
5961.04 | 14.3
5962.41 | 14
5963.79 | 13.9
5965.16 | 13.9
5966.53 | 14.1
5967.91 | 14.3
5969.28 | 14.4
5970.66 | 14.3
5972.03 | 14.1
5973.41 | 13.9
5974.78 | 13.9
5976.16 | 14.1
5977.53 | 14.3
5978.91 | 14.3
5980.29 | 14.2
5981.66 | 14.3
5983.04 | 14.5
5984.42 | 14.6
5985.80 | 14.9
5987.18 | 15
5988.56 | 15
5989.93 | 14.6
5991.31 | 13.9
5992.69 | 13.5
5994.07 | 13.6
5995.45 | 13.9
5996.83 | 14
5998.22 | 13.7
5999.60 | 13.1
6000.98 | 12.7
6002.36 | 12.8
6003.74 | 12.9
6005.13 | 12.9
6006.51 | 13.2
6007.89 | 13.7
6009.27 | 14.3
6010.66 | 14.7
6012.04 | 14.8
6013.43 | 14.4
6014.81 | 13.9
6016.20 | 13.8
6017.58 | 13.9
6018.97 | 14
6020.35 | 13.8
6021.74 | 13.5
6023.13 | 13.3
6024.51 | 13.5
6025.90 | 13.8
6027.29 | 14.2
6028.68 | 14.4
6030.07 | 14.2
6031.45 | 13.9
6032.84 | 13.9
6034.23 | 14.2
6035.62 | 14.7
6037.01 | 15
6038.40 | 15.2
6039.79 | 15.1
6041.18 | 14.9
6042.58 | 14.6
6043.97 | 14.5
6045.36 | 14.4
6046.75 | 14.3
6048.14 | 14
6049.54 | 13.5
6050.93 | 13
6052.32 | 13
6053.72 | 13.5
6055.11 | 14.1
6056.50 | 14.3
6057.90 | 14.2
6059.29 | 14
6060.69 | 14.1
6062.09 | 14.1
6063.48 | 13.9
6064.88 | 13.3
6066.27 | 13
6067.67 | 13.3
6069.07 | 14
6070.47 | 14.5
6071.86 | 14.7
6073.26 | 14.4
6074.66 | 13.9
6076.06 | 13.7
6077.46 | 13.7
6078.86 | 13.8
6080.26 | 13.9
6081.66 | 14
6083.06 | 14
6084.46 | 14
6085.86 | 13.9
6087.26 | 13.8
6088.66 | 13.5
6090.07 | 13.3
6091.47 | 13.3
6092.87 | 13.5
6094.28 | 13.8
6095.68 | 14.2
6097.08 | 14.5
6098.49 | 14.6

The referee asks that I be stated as 0.02 mag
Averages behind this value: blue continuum 14.9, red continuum 14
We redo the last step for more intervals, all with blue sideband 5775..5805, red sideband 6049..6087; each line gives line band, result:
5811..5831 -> -0.04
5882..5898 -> 0.14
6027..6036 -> -0.02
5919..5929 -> 0.01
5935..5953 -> -0.02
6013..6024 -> 0.01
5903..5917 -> -0.01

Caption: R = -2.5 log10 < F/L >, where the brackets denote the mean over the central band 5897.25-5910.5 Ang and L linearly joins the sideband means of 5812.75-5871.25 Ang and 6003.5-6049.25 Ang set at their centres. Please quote 0.045 mag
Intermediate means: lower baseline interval 14.6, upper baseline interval 14.1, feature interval 13.9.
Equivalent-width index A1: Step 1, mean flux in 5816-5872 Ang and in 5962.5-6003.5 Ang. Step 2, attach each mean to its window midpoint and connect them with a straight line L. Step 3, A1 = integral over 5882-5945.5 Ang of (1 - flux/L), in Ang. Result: 3.0 Ang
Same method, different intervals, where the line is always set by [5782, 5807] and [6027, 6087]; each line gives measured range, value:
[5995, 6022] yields 0.8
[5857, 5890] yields 0.3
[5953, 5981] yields 0.0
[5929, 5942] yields 0.1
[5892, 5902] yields 1.0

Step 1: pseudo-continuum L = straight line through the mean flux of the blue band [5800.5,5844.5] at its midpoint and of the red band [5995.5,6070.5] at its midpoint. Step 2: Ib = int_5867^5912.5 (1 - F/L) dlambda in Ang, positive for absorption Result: 2.8 Ang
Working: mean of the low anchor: 14.8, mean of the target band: 13.6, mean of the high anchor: 13.9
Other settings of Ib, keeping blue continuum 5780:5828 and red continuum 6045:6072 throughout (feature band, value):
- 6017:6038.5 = -0.2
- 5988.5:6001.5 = 0.2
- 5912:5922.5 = 0.2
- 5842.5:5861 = 0.5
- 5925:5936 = 0.2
